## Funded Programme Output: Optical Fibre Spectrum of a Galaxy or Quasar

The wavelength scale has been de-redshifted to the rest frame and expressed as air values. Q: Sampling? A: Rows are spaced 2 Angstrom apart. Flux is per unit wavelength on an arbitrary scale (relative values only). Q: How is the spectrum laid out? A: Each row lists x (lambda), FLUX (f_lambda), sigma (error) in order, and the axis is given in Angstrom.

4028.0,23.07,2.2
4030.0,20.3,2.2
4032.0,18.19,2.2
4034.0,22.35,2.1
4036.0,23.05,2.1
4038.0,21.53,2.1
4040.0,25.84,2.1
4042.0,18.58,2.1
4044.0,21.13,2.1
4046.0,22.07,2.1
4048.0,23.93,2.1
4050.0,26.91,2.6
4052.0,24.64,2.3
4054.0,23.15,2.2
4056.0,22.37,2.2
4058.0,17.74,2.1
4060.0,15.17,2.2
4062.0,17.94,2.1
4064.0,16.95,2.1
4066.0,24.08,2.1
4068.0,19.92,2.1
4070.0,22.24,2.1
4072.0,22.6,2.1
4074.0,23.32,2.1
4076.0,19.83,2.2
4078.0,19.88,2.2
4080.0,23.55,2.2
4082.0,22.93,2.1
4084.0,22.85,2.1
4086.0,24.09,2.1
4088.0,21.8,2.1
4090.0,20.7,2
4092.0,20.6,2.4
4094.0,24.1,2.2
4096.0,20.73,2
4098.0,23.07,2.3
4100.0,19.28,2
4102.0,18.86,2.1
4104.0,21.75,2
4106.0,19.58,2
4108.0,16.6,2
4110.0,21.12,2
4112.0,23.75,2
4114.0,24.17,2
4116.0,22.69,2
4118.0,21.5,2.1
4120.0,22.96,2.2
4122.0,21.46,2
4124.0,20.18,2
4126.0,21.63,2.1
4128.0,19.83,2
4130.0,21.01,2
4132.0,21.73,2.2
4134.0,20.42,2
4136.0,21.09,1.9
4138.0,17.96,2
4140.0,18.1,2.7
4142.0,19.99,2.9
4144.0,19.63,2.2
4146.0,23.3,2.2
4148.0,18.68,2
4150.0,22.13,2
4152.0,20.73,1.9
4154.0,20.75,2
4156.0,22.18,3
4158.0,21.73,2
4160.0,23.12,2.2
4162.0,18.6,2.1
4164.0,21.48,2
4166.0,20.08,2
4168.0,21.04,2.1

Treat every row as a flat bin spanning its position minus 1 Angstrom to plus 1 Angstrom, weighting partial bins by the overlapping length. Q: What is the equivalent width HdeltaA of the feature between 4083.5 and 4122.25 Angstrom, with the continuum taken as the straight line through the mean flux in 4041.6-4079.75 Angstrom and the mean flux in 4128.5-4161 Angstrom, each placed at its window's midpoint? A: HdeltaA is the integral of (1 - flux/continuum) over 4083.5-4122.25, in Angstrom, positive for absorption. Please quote -1.02 Angstrom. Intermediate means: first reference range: 21.3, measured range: 21.6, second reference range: 20.8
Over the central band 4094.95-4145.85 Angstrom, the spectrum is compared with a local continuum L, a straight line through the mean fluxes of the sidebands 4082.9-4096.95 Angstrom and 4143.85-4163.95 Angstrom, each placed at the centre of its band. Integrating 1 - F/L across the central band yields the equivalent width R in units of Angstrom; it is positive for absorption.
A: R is 2.0 Angstrom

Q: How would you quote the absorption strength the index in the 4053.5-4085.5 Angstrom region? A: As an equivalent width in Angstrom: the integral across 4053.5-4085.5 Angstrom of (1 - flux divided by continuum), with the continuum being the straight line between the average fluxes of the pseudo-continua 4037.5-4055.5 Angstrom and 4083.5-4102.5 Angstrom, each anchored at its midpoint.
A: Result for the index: 2.07 Angstrom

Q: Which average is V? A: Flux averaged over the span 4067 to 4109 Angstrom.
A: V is 21.3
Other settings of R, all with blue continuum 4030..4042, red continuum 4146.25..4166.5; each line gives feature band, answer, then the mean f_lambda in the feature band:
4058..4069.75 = 1.4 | 18.9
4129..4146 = 0.8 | 20.2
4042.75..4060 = -0.5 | 22.2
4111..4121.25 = -0.8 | 23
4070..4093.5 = -0.6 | 22.1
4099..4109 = 1.0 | 19.2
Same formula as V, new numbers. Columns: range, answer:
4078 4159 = 21.2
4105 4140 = 21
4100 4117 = 21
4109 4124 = 22.4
